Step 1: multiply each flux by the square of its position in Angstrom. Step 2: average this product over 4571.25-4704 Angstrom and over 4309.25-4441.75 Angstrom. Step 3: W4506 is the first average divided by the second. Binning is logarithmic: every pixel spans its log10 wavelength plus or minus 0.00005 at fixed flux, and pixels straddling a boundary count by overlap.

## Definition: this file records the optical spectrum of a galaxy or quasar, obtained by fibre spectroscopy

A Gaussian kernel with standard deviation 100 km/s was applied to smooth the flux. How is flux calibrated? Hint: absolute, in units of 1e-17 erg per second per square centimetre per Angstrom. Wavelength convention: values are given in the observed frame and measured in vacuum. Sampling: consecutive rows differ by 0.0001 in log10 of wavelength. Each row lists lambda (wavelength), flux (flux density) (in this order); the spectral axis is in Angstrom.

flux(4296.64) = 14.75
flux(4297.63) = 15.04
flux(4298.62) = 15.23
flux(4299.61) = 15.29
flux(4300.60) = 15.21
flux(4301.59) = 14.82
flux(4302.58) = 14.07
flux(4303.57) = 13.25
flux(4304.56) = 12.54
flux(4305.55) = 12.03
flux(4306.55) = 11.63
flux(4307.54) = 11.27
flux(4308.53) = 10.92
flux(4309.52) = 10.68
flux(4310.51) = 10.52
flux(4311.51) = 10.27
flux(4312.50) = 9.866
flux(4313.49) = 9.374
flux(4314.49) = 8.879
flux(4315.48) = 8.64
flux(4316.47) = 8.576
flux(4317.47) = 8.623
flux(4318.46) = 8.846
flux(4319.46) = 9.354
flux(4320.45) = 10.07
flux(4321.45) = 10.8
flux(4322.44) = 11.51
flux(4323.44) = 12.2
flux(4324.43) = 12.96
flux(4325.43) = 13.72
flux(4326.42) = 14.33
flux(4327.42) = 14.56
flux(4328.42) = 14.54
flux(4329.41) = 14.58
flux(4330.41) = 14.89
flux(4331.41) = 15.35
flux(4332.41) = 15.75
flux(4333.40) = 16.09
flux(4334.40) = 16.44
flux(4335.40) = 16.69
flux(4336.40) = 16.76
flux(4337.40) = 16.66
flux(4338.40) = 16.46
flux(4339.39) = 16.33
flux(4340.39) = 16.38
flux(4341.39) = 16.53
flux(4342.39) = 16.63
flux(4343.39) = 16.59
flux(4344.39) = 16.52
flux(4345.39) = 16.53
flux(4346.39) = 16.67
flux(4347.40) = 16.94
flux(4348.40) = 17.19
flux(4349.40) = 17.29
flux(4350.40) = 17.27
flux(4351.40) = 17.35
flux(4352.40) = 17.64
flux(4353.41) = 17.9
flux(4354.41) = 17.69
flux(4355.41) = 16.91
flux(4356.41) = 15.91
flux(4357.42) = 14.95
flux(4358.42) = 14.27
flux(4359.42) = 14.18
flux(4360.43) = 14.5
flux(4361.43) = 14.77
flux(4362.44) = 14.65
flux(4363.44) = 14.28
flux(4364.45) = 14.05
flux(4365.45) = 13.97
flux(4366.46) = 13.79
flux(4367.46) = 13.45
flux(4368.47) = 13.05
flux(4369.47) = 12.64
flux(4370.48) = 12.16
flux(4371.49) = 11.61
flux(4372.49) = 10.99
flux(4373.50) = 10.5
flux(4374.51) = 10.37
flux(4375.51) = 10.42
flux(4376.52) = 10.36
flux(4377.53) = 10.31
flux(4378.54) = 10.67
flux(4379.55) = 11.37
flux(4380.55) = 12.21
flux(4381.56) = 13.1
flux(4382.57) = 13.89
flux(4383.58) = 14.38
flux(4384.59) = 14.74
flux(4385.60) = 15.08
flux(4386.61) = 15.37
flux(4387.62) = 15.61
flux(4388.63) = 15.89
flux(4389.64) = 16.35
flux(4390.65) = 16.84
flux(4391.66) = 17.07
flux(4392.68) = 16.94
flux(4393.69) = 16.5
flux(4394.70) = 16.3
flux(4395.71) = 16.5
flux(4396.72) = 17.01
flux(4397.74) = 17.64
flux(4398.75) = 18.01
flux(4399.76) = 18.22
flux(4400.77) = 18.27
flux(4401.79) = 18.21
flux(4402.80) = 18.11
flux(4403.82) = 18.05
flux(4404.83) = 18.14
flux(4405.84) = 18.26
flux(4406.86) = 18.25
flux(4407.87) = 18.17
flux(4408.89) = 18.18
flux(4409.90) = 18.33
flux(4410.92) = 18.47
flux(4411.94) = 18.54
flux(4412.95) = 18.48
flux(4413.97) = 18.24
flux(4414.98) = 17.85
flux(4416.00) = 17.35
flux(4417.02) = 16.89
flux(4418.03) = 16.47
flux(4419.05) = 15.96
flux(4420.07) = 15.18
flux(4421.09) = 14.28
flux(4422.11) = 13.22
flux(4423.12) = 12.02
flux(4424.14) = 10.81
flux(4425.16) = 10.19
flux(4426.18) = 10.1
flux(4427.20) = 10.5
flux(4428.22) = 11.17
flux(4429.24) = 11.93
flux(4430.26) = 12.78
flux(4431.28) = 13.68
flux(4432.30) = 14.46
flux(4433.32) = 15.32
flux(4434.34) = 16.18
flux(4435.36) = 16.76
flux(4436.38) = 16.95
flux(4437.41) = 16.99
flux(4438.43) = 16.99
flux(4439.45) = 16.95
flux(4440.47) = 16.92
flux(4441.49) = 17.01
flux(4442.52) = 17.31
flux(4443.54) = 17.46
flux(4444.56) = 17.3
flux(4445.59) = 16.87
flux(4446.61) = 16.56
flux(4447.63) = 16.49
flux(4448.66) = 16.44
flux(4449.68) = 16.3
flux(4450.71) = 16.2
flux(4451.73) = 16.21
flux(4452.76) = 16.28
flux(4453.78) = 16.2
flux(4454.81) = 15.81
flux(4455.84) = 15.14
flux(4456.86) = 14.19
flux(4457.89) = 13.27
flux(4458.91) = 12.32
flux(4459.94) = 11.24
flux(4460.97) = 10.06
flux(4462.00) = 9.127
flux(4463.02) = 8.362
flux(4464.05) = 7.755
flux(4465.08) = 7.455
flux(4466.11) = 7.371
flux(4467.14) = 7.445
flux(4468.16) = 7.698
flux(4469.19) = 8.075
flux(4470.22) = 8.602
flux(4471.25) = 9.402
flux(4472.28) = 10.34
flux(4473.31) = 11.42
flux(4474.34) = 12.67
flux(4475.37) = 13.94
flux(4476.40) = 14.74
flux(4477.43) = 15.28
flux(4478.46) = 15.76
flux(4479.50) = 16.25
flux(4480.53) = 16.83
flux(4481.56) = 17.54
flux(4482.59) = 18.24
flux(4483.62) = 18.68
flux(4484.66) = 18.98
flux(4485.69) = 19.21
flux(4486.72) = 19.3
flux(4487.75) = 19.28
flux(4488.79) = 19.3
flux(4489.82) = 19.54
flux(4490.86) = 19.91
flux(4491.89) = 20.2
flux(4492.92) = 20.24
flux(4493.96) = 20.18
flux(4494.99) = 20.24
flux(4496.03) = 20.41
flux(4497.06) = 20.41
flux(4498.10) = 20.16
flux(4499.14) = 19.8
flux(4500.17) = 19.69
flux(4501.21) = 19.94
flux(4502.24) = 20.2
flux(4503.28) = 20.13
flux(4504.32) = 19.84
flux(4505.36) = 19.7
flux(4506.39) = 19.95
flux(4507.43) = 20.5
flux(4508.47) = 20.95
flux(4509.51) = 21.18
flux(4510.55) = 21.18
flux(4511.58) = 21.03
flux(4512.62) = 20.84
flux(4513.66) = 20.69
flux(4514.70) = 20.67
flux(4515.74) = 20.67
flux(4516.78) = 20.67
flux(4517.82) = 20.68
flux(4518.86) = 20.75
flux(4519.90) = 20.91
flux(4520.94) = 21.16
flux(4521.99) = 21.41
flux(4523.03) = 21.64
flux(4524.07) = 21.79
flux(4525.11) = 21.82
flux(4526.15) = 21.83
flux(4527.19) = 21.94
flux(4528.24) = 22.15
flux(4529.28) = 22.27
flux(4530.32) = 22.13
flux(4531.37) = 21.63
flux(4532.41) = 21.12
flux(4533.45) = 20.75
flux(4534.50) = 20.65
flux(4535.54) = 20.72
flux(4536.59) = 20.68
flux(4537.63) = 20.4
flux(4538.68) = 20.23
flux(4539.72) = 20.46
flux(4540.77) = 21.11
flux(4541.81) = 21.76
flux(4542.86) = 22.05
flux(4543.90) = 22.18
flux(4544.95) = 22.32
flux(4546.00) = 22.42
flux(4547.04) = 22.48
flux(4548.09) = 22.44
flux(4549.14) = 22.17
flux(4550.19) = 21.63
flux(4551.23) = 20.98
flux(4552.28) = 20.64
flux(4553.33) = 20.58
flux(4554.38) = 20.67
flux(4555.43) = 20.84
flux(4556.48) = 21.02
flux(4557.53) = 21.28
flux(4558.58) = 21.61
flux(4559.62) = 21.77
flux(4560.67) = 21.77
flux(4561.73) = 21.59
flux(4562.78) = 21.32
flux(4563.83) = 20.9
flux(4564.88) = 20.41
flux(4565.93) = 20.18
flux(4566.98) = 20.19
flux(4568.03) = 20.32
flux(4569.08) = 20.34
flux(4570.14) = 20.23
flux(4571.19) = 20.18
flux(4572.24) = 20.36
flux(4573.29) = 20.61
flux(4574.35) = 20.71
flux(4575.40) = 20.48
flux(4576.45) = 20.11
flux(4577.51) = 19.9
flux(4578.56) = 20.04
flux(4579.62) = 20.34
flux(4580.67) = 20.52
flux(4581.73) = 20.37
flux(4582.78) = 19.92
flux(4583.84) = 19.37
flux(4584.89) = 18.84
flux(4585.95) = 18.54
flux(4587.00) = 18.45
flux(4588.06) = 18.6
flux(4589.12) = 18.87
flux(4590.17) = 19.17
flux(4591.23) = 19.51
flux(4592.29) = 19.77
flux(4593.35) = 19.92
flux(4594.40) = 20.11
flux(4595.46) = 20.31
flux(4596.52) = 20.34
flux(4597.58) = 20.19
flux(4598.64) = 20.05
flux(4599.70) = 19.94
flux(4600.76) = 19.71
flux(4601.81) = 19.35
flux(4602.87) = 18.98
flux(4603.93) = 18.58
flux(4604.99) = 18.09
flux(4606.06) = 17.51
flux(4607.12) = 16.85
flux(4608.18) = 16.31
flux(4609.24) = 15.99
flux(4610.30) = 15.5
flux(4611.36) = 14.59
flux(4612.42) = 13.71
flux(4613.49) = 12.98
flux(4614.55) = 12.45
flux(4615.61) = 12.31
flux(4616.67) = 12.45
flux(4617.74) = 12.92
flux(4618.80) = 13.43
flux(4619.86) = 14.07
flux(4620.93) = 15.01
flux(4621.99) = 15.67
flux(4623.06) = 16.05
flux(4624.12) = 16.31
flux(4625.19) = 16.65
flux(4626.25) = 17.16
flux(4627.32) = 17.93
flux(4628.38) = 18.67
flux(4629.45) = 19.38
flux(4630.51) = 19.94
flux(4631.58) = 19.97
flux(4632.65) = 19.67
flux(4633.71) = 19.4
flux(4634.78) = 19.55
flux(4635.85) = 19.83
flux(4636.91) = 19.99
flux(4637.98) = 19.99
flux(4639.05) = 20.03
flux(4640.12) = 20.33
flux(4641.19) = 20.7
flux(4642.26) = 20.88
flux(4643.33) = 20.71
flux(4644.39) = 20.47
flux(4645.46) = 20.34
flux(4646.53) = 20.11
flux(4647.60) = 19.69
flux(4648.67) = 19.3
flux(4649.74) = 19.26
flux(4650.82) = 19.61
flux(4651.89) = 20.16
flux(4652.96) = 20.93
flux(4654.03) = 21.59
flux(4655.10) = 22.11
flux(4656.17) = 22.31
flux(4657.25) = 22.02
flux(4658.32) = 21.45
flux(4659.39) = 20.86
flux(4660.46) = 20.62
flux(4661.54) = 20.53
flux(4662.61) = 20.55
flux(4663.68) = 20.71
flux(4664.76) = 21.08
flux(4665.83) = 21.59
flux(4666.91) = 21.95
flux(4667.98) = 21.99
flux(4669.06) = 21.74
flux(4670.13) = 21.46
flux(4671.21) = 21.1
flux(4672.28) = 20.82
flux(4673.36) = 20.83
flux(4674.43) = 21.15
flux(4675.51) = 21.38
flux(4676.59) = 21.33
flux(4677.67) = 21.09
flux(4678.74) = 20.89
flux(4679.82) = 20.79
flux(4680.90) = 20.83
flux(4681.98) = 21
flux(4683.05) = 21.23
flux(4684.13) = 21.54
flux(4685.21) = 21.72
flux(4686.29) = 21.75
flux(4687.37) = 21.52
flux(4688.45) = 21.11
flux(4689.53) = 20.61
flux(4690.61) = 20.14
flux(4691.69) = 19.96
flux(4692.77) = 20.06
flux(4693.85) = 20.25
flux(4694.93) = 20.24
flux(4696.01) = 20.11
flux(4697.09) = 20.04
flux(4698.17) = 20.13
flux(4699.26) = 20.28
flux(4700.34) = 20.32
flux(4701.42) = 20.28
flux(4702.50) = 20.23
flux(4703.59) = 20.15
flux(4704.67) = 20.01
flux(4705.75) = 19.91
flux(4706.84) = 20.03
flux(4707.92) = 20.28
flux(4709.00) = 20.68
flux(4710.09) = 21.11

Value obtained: 1.5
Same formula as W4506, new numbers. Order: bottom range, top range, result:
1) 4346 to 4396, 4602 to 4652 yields 1.36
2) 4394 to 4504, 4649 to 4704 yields 1.46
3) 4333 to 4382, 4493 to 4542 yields 1.53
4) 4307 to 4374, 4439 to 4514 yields 1.24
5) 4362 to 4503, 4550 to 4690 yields 1.40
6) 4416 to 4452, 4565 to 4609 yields 1.39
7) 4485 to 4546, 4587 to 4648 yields 0.91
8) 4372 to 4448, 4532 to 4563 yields 1.47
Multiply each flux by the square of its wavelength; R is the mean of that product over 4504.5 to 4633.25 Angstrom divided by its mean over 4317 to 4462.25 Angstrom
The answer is 1.4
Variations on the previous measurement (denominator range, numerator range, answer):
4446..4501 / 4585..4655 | 1.28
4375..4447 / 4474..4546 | 1.35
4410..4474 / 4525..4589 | 1.58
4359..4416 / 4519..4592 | 1.47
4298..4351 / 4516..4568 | 1.71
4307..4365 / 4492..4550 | 1.61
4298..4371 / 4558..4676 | 1.56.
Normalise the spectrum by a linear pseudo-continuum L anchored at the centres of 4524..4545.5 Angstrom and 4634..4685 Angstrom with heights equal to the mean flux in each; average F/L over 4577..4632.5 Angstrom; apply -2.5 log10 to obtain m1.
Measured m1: 0.19 mag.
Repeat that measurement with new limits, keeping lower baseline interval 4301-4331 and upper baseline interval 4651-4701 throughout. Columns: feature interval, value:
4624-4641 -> 0.04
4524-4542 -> -0.23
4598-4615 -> 0.13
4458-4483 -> 0.33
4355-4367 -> -0.15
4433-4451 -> -0.13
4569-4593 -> -0.07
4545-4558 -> -0.21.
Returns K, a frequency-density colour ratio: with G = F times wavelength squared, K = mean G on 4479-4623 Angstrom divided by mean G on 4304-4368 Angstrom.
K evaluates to 1.5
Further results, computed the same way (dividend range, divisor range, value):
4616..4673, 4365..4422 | 1.41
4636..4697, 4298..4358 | 1.72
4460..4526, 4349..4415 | 1.18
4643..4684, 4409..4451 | 1.49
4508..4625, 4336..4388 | 1.48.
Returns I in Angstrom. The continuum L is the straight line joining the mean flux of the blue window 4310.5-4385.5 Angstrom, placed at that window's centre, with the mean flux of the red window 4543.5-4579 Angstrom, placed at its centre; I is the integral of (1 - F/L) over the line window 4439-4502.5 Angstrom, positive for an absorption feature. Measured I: 8.7 Angstrom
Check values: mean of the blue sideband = 13.8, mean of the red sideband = 21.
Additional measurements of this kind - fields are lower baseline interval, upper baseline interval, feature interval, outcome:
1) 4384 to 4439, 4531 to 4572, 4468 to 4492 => 3.9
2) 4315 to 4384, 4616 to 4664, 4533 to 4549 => -3.7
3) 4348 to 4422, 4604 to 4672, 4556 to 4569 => -2.4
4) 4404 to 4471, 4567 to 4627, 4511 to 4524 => -3.8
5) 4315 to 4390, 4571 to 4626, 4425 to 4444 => 0.7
